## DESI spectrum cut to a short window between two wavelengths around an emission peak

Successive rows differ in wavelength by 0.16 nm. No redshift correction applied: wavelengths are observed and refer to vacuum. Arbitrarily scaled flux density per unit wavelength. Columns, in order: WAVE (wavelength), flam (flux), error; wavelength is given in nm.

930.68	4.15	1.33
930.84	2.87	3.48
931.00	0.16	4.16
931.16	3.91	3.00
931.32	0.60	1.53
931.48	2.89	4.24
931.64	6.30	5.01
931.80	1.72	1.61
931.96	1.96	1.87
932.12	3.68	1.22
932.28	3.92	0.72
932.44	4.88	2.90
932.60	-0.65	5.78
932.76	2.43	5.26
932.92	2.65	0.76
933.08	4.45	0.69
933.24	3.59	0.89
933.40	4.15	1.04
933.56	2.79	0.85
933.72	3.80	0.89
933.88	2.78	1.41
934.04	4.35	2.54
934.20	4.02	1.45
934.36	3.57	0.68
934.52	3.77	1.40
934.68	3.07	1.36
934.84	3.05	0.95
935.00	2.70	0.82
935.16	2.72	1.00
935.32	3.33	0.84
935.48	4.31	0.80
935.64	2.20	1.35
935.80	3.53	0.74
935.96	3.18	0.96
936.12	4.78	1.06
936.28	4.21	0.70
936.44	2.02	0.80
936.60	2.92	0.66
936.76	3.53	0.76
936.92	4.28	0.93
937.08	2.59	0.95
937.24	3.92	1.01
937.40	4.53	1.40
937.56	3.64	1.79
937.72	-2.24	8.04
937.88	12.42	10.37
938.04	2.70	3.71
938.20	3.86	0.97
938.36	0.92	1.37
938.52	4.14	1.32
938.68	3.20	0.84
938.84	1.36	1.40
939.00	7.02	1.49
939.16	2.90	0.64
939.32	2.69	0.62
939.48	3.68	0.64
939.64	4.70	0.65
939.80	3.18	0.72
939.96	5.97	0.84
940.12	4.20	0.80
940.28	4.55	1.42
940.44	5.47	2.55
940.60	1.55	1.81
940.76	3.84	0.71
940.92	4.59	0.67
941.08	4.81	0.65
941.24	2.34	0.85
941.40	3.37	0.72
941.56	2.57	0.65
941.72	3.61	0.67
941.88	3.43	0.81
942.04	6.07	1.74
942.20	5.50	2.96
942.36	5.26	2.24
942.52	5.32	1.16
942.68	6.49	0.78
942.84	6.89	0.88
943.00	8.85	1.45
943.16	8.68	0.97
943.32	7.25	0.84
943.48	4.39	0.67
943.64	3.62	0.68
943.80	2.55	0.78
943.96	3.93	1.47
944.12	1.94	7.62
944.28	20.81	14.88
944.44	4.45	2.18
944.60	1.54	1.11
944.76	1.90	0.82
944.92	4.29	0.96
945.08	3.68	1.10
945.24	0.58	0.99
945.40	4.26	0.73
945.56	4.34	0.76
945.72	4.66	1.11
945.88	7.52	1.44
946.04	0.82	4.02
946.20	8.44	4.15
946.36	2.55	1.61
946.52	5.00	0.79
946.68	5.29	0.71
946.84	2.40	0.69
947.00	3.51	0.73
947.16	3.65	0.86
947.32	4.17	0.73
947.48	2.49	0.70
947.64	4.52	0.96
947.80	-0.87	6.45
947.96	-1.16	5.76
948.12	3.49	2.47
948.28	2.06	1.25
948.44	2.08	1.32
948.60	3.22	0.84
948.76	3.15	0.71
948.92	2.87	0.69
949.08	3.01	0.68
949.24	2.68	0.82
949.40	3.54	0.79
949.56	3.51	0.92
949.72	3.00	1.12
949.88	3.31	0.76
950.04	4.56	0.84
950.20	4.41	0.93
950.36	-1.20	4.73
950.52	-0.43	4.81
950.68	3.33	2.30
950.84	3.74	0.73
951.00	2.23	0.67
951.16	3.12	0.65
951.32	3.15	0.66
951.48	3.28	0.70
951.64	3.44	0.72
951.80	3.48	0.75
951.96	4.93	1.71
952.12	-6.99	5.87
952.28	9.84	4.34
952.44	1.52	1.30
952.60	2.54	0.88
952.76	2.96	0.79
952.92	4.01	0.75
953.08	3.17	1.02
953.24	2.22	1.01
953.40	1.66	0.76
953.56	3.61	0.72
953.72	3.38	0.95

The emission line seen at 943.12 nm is Halpha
